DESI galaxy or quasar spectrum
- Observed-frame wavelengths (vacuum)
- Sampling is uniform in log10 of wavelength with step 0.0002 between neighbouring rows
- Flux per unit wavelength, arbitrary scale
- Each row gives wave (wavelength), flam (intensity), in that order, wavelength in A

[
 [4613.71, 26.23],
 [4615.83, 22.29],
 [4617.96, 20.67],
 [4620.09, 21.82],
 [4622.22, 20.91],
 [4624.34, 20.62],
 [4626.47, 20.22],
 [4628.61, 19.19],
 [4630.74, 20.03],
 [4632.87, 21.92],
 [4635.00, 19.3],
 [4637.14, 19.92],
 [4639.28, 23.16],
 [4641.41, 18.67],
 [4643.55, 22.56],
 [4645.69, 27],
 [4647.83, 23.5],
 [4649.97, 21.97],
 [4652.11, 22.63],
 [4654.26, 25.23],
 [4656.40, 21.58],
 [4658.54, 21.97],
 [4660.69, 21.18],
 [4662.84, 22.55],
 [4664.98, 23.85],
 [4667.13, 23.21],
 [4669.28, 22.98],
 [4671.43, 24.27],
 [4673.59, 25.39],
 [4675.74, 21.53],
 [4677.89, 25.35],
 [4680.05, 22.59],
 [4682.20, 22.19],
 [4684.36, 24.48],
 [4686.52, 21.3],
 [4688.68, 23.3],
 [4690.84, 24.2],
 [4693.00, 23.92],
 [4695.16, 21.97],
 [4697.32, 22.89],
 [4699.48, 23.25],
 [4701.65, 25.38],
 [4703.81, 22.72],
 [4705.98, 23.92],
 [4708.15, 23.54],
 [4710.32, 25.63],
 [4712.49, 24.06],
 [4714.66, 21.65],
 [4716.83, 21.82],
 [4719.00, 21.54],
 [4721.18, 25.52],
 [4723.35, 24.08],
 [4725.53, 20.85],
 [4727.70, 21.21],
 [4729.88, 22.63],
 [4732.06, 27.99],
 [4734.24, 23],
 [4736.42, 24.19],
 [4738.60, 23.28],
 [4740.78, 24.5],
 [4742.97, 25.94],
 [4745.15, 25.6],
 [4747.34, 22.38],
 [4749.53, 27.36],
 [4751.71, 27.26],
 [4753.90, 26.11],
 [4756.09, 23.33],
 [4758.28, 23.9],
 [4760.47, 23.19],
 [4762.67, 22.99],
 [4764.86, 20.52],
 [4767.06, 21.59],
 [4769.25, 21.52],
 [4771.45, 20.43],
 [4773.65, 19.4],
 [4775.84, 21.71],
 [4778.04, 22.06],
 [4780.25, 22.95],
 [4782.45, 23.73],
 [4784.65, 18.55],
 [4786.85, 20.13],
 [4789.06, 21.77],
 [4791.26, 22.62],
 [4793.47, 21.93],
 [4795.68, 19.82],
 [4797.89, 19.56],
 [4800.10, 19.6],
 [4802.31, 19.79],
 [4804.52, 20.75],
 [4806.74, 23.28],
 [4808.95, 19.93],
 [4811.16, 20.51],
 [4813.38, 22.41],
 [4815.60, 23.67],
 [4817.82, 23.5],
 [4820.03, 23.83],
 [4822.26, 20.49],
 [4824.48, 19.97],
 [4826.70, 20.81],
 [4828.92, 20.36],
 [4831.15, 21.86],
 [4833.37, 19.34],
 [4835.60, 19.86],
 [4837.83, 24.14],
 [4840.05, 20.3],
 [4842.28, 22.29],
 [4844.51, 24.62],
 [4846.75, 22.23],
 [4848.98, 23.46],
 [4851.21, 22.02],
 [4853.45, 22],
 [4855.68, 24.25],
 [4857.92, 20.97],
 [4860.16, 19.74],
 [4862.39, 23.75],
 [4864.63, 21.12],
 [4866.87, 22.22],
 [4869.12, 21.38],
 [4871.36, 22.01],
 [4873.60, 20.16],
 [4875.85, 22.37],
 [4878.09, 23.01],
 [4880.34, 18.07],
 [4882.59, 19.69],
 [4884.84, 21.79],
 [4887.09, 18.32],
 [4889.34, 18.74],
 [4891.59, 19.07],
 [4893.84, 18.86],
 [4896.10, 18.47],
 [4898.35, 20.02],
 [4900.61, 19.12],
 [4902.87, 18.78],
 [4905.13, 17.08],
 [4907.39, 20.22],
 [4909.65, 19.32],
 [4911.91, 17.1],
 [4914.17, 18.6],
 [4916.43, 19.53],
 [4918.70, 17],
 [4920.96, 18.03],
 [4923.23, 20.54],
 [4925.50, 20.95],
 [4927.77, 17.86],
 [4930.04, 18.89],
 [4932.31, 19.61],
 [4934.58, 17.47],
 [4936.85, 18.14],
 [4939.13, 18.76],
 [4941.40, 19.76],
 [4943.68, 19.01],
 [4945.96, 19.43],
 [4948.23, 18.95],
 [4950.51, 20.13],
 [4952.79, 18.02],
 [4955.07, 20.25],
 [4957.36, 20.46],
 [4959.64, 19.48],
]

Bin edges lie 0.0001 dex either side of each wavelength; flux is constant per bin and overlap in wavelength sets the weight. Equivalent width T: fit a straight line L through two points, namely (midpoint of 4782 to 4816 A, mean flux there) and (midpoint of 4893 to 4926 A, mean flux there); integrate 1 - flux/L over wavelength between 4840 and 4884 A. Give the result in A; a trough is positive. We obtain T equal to -4.48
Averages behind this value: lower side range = 21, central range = 21.8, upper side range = 18.9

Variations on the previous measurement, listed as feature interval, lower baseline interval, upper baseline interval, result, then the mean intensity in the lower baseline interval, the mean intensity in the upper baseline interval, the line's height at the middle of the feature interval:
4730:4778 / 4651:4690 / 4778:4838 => -3.4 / 23.1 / 21.3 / 22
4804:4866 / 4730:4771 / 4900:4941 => -1.3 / 24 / 18.7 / 21.4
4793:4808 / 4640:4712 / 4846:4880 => 1.2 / 23.2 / 22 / 22.4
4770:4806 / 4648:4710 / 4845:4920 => 1.2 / 23.2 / 20.3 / 21.7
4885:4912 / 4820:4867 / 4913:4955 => 1.5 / 21.7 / 19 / 20.1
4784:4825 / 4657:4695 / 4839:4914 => 0.6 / 23.1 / 20.6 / 21.5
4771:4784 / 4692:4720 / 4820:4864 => 0.5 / 23.3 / 21.8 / 22.5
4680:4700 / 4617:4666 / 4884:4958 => -1.6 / 21.8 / 19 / 21.3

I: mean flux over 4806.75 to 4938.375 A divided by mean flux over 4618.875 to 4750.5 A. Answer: 0.9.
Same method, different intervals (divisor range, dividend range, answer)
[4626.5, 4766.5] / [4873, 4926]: 0.83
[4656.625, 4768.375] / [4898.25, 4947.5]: 0.80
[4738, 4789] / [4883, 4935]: 0.83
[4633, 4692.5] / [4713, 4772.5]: 1.03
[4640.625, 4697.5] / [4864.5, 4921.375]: 0.85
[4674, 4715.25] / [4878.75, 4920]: 0.81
